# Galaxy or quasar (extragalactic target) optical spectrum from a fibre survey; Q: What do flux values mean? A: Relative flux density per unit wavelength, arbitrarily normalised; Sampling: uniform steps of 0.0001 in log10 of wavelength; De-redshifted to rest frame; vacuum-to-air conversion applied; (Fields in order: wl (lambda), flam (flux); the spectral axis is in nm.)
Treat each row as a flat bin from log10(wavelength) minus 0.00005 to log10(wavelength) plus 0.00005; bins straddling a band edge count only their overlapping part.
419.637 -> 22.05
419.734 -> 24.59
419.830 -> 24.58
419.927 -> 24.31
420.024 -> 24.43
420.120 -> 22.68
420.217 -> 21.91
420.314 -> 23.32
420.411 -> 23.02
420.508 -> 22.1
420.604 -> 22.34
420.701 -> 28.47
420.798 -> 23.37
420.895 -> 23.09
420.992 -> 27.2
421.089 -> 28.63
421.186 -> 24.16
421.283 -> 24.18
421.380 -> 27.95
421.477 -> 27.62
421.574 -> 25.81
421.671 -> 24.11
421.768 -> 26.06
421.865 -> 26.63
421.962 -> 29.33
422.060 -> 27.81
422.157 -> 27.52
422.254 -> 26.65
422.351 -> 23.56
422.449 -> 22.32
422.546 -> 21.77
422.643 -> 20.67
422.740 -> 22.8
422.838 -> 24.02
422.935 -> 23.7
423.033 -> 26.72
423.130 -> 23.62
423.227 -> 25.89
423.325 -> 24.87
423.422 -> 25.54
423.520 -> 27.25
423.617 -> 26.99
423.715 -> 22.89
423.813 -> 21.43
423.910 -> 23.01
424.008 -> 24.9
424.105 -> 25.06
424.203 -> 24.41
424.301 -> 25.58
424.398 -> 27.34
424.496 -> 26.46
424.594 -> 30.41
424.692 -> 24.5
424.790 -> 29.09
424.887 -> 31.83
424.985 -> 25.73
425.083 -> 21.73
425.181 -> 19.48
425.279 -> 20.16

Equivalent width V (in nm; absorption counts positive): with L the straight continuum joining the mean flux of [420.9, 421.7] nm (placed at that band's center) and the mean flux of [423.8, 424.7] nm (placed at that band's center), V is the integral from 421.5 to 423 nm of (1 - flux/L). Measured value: 0.06 nm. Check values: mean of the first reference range 26.1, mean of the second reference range 25.5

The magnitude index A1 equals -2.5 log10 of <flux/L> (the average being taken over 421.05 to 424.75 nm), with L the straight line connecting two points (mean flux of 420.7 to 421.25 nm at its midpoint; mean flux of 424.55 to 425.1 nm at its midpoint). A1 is 0.05 mag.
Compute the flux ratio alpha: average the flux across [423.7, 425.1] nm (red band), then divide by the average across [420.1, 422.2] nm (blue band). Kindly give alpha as 1.0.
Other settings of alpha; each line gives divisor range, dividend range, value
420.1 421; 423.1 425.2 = 1.08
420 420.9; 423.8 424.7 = 1.09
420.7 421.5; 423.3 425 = 1.00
